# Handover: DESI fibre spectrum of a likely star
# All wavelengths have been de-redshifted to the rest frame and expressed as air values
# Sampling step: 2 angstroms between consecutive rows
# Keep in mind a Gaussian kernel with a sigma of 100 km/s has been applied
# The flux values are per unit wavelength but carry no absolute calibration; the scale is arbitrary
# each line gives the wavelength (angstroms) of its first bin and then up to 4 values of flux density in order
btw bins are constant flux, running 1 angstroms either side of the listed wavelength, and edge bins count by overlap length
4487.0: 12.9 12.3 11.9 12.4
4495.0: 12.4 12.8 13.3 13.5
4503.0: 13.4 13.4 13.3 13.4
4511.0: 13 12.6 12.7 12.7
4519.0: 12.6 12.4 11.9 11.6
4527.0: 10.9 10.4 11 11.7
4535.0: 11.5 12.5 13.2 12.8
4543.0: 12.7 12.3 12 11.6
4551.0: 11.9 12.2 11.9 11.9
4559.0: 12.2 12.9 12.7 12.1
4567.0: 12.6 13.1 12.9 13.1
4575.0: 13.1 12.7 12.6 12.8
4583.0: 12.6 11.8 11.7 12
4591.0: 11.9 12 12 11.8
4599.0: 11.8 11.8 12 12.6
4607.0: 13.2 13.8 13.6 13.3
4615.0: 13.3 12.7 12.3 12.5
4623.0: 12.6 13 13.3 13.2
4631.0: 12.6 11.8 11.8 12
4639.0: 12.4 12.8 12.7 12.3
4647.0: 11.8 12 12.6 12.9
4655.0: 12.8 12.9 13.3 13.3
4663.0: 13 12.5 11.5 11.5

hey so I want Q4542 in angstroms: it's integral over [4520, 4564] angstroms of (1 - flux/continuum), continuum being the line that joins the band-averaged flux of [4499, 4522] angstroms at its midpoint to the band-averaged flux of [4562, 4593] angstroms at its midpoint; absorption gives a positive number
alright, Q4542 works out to 2.6 angstroms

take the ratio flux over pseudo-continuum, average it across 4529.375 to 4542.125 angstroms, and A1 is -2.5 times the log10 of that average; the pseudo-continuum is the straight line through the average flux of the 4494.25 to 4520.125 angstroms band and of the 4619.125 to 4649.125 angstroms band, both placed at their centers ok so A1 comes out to 0.07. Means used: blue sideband 13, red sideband 12.5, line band 12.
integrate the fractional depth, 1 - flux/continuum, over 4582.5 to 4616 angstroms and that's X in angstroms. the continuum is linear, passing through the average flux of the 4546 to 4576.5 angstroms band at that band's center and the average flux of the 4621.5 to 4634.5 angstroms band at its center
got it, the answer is 0.43 angstroms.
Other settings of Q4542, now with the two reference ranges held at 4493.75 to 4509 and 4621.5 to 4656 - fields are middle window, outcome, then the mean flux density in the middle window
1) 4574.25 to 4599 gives 1.0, 12.2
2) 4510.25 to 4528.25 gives 1.2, 12.2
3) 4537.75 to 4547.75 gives 0.3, 12.6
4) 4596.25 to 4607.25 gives 0.5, 12.1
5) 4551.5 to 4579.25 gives 0.6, 12.6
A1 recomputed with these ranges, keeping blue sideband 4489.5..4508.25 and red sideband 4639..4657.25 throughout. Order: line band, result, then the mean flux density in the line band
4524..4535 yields 0.15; 11.2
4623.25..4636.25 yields 0.00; 12.6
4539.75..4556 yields 0.05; 12.2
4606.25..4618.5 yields -0.06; 13.3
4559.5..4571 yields 0.01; 12.7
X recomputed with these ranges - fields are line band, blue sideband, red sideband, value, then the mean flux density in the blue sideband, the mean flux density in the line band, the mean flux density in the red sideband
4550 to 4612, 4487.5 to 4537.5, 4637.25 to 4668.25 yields 0.22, 12.4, 12.4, 12.6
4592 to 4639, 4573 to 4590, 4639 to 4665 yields 0.00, 12.5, 12.6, 12.7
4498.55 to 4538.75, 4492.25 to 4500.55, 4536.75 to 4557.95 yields 0.55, 12.8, 12.4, 12.3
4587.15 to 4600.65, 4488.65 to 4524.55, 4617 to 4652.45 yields 0.71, 12.8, 11.9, 12.5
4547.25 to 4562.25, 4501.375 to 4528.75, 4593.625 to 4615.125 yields 0.59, 12.6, 12.1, 12.6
